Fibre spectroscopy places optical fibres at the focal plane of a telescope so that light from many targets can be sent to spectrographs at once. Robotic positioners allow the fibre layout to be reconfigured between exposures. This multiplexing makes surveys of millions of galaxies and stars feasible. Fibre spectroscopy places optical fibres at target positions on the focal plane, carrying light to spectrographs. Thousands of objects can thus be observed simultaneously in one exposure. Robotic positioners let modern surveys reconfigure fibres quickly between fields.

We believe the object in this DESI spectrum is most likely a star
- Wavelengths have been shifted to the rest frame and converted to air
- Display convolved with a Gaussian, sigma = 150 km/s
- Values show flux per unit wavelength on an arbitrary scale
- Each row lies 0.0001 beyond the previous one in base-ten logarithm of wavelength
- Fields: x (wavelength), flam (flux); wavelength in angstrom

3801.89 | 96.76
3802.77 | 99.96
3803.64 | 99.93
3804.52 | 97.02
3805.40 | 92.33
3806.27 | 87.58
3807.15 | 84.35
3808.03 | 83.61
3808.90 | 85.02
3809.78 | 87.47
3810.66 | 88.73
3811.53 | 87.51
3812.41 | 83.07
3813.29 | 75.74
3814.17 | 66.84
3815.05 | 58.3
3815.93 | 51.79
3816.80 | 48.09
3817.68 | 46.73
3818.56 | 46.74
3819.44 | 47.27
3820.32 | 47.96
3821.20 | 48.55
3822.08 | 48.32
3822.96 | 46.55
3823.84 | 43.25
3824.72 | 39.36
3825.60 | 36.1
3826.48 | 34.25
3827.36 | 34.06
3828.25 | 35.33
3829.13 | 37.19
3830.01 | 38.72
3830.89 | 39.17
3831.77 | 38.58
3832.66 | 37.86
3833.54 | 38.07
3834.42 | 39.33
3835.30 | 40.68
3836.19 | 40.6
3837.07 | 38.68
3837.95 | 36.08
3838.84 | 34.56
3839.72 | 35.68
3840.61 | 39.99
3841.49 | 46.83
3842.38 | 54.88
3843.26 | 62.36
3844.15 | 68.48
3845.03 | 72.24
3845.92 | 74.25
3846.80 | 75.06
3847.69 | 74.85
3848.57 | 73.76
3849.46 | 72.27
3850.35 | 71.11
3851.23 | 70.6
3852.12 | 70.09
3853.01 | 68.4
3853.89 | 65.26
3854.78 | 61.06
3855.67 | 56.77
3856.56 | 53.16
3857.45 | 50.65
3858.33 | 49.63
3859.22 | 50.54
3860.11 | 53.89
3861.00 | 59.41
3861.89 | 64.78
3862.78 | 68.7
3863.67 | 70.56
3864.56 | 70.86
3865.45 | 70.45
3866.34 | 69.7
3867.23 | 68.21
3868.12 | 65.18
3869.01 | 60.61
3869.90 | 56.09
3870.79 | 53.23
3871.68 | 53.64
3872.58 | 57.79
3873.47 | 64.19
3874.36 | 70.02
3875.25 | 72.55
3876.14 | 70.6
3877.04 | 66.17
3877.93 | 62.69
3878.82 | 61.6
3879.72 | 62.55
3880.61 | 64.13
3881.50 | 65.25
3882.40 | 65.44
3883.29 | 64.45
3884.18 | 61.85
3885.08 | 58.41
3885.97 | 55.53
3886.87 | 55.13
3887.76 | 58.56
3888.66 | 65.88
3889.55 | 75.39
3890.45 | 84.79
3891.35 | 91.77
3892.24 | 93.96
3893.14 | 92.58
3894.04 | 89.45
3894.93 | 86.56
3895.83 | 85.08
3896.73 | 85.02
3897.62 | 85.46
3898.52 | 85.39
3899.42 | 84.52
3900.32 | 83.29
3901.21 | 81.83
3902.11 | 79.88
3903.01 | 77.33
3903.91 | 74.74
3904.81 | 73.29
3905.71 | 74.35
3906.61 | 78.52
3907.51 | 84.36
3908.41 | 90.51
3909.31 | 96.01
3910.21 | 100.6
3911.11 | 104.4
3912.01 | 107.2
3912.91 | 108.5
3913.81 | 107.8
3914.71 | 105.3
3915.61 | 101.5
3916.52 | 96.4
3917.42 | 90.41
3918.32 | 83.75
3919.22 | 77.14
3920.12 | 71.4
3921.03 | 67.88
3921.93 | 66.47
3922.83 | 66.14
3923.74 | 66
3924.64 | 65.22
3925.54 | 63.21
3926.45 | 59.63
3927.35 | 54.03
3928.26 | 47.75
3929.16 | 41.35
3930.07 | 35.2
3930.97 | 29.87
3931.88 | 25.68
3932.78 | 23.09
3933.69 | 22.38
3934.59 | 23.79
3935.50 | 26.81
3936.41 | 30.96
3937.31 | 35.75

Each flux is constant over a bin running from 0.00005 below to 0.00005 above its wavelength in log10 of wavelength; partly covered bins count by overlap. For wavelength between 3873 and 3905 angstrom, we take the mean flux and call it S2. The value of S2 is 73.8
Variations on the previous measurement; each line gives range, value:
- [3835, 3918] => 70.6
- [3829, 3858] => 54.1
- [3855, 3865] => 59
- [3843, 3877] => 64.8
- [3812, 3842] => 44.7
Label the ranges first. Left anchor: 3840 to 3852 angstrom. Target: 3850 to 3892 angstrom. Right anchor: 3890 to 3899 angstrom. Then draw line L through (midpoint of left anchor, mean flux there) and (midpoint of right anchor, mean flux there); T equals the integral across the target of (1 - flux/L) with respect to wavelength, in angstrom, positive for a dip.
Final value 6.98 angstrom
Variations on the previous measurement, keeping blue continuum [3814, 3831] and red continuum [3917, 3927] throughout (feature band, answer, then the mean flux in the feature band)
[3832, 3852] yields -1.9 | 54.6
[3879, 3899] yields -3.9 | 74.1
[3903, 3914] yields -3.9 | 90.7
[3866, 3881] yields -1.5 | 63.4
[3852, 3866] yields -1.9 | 61.4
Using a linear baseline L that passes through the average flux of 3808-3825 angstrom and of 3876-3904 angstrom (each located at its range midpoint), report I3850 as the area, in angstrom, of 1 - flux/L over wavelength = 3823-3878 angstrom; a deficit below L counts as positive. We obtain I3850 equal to 9.8 angstrom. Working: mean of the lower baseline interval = 61.2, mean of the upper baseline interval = 74.3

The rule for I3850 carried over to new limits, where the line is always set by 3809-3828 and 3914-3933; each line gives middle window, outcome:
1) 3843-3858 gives -2.17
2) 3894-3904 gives -3.29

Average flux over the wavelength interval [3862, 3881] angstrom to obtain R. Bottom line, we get 64.7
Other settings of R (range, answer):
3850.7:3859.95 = 59.6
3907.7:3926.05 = 86.7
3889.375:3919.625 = 88.9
